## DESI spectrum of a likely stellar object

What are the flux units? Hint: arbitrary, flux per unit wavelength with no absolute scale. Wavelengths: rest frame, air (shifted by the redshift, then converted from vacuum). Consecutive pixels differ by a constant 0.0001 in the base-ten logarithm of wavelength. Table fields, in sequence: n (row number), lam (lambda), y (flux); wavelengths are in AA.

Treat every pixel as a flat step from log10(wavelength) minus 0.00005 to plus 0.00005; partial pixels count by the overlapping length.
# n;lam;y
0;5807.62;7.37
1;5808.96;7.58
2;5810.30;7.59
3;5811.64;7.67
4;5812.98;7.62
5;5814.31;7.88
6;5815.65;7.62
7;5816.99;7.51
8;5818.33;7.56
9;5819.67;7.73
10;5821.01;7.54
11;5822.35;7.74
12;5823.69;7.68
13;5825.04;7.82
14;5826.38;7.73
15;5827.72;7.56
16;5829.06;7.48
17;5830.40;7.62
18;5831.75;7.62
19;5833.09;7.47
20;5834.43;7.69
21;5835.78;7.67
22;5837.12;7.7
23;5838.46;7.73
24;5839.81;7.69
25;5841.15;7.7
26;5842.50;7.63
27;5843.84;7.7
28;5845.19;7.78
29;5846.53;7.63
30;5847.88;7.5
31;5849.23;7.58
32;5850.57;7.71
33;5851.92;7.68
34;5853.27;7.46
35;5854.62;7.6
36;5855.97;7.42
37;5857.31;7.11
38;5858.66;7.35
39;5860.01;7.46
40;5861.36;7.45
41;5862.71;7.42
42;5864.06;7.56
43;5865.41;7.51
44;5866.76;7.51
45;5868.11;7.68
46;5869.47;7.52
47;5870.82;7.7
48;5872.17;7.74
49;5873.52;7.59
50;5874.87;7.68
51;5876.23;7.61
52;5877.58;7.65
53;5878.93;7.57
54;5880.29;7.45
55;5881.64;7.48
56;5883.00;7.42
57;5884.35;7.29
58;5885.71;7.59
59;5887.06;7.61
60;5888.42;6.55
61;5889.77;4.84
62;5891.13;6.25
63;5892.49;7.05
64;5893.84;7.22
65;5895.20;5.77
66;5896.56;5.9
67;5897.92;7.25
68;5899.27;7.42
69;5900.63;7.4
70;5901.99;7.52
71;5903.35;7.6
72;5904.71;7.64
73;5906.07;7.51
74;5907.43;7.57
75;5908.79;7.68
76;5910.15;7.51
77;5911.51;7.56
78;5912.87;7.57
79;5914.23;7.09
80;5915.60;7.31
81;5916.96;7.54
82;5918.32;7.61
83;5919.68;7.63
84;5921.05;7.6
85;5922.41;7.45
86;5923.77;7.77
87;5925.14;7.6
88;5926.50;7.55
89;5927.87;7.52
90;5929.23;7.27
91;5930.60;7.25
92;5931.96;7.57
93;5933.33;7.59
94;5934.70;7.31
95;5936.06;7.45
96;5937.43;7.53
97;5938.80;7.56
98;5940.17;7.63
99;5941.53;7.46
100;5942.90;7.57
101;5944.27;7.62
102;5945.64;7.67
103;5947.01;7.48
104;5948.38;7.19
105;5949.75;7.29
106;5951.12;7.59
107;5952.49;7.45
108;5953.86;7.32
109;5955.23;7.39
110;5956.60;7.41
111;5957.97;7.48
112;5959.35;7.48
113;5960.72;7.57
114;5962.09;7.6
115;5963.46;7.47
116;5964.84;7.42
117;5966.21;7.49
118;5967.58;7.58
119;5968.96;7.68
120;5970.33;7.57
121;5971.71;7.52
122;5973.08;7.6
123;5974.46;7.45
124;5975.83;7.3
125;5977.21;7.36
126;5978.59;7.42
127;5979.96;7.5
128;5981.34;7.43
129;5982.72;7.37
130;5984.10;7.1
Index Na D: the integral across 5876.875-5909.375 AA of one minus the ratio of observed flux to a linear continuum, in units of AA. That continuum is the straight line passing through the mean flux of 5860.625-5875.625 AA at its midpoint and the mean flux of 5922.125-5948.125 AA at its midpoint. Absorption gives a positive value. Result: 1.8 AA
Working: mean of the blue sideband 7.57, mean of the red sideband 7.51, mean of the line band 7.13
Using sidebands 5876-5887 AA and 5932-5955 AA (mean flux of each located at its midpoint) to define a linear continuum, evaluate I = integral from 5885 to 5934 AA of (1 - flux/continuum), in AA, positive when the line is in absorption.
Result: 1.5 AA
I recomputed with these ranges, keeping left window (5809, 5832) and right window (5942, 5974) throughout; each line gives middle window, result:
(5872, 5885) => 0.07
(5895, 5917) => 0.70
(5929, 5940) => 0.09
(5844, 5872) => 0.23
